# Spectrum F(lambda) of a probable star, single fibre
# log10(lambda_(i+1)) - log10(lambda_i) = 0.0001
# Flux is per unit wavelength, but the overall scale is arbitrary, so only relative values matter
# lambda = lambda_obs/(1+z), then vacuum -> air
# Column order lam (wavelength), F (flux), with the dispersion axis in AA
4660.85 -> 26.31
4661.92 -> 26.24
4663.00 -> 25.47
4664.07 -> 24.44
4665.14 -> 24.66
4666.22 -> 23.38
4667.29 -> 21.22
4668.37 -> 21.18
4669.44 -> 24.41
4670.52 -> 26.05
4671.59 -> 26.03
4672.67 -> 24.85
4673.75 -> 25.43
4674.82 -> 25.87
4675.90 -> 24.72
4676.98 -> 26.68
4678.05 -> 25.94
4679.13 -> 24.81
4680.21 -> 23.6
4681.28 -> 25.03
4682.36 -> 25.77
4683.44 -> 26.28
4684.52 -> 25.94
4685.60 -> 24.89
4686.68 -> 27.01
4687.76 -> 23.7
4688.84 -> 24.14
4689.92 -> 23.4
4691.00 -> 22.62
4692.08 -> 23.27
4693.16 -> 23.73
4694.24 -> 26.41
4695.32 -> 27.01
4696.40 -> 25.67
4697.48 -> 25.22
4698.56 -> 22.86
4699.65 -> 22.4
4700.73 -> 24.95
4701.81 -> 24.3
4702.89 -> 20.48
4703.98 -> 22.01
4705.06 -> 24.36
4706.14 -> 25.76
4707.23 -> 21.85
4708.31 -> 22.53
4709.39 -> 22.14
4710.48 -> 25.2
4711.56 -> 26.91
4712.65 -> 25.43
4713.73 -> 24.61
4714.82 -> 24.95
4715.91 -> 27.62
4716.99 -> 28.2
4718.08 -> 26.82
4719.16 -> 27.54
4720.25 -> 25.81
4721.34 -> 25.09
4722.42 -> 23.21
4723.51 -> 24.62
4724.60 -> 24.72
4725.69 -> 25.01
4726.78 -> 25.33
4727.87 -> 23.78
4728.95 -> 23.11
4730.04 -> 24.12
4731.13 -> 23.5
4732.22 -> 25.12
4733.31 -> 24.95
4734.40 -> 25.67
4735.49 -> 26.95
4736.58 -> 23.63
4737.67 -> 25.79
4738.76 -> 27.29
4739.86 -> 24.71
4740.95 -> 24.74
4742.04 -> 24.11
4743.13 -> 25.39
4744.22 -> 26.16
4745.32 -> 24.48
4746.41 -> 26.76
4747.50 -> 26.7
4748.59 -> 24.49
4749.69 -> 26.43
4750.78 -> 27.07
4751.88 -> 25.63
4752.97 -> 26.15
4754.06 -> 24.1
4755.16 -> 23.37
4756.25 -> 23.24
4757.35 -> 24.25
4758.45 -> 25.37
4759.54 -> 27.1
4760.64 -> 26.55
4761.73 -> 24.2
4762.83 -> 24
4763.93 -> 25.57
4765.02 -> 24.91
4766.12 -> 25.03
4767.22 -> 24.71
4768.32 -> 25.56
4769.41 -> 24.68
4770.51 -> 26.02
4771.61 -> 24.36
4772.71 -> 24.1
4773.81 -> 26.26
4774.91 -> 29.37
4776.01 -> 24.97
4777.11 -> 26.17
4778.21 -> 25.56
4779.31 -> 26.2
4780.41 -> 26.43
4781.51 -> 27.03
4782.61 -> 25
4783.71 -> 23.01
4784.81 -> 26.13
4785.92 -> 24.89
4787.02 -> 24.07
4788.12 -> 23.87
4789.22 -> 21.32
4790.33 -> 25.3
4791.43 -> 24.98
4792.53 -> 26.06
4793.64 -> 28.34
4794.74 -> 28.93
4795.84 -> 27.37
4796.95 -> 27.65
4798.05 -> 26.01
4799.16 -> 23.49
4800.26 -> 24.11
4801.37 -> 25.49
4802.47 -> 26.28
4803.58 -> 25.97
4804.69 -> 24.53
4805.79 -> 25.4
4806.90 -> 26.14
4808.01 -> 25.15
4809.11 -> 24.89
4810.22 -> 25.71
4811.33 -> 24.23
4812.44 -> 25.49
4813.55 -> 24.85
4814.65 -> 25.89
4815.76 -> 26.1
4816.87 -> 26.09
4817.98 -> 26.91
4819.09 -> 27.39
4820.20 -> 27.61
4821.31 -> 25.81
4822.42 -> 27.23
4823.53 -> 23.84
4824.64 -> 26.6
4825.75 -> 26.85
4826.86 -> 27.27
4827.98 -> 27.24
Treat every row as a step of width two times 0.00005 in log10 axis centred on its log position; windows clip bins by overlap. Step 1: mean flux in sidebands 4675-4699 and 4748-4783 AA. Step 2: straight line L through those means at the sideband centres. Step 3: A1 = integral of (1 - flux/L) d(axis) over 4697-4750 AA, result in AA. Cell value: 0.71 AA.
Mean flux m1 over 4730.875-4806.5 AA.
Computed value 25.4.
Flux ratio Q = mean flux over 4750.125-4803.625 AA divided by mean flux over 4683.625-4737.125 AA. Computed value 1.03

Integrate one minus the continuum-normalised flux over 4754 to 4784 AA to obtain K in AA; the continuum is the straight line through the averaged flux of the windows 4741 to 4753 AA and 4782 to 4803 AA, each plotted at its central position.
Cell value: 0.3 AA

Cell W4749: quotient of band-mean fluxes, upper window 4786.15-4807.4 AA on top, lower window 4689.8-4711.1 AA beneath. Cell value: 1.1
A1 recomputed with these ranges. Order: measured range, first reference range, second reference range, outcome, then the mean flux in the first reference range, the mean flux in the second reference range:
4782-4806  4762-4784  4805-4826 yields 0.3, 25.5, 25.9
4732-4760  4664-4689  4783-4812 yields -0.3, 24.8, 25.4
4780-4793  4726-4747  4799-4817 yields 0.2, 25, 25.3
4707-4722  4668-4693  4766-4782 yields -0.1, 24.9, 25.8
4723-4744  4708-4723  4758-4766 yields 0.5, 25.5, 25.4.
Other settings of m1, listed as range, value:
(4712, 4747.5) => 25.3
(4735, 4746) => 25.3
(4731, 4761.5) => 25.4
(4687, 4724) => 24.6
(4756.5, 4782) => 25.5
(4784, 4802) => 25.5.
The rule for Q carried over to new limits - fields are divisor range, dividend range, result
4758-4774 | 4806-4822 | 1.03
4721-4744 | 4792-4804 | 1.06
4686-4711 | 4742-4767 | 1.06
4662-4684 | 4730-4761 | 1.02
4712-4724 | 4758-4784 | 0.99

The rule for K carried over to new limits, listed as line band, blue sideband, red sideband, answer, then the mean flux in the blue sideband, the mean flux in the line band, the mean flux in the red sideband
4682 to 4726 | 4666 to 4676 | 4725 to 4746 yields -0.17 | 24.3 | 24.7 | 24.9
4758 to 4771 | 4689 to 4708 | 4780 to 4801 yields -0.15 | 23.9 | 25.3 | 25.5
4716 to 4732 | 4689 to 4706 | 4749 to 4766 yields -0.41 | 24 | 25.1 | 25.2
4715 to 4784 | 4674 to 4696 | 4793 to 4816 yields 0.25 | 25.1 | 25.4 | 25.8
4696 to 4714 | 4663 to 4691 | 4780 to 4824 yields 0.76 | 24.7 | 23.9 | 25.6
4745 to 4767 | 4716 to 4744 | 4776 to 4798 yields 0.15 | 25.2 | 25.3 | 25.7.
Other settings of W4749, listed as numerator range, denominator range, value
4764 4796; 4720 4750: 1.02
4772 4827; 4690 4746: 1.04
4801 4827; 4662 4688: 1.04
